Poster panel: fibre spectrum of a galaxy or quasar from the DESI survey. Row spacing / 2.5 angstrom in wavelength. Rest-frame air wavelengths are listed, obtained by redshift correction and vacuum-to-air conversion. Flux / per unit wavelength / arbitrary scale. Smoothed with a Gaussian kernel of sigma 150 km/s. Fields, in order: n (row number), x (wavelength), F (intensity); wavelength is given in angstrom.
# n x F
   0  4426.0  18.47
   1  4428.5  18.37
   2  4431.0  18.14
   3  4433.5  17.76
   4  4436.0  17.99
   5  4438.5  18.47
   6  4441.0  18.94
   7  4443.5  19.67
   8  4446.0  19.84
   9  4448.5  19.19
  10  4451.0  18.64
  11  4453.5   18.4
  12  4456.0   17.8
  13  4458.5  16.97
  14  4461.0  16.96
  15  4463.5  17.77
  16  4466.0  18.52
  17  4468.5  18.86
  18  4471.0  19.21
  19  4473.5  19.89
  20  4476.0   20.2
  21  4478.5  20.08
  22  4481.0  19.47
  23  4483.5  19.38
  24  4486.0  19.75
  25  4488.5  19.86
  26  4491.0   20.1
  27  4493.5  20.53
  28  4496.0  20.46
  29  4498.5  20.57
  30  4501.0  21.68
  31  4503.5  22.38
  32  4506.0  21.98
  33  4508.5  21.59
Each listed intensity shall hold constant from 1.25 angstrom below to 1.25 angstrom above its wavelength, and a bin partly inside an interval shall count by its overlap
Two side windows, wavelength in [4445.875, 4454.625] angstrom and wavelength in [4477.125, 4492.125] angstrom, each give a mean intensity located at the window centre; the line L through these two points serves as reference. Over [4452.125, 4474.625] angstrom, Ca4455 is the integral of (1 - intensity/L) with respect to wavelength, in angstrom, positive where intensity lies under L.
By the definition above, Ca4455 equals 1.2 angstrom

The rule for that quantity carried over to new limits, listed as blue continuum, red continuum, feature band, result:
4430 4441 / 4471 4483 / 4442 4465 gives 0.61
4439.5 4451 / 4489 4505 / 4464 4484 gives 0.80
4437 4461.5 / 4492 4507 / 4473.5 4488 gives 0.31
